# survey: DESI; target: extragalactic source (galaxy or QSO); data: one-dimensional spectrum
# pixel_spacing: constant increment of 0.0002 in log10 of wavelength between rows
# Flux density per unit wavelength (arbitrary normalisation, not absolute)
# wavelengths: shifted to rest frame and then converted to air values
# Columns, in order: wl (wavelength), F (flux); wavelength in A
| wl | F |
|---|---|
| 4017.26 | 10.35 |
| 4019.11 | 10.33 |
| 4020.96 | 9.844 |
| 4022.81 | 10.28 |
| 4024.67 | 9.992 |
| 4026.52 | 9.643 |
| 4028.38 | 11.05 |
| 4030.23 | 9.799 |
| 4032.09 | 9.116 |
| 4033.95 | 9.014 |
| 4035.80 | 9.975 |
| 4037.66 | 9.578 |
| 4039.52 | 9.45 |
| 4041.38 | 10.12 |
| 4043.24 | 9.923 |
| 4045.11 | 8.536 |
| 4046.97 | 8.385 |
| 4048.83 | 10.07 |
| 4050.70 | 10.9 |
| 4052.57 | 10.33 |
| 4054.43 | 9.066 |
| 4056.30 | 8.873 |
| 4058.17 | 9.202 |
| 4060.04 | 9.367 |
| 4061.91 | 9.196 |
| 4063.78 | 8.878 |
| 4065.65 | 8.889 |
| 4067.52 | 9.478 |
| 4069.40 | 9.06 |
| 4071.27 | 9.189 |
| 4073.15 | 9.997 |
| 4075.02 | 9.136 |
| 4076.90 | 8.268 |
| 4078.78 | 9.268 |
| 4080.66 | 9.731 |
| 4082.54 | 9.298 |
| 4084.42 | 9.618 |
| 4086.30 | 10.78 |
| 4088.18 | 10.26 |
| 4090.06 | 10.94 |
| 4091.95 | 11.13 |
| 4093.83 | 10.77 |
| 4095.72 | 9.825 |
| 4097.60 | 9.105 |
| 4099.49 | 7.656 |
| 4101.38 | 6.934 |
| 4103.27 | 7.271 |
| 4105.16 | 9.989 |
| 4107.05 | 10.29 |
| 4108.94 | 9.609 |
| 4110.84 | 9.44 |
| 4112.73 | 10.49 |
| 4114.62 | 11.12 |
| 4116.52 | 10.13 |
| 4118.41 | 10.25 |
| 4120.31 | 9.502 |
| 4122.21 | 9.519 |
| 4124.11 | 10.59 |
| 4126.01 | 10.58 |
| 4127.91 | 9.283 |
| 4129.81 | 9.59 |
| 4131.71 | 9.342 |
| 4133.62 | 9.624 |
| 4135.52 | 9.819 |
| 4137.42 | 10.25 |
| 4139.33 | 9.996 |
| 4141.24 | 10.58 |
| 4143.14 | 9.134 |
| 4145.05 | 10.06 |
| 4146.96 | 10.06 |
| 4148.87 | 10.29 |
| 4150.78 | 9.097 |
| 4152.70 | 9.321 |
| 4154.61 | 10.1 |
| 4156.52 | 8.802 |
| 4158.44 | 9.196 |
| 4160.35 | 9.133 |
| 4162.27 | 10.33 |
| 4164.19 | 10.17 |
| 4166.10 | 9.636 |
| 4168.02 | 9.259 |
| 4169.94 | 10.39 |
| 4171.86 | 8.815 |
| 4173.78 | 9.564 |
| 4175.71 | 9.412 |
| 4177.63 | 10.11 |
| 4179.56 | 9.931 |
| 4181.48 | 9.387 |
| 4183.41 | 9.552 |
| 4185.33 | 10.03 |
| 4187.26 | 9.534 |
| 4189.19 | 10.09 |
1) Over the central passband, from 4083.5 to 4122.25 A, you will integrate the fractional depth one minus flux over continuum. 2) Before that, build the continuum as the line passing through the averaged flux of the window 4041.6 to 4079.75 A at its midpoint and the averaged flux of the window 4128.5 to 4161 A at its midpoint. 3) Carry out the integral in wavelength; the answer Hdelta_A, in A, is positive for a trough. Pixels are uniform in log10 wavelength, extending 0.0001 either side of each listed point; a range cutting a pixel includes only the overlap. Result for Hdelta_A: -1.05 A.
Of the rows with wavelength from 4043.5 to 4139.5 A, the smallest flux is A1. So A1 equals 6.934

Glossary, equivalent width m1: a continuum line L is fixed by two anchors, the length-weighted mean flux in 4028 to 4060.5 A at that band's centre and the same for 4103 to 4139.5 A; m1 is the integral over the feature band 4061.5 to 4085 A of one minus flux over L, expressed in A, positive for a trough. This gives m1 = 1.13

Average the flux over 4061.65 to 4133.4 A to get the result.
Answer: 9.59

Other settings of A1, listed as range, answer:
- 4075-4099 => 8.268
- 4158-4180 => 8.815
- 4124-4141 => 9.283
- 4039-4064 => 8.385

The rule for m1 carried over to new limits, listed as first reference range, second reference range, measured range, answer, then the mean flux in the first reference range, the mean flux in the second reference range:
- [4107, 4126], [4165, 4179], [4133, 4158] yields 0.2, 10.1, 9.61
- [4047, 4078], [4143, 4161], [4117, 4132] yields -0.6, 9.34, 9.54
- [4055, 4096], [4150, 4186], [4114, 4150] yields -1.4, 9.59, 9.59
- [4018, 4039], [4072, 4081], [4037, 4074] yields 0.4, 9.87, 9.24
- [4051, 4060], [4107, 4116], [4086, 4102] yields 0.4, 9.47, 10.2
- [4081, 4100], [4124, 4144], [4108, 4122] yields -0.2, 9.99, 9.87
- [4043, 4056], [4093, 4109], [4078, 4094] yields -1.8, 9.55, 9.01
